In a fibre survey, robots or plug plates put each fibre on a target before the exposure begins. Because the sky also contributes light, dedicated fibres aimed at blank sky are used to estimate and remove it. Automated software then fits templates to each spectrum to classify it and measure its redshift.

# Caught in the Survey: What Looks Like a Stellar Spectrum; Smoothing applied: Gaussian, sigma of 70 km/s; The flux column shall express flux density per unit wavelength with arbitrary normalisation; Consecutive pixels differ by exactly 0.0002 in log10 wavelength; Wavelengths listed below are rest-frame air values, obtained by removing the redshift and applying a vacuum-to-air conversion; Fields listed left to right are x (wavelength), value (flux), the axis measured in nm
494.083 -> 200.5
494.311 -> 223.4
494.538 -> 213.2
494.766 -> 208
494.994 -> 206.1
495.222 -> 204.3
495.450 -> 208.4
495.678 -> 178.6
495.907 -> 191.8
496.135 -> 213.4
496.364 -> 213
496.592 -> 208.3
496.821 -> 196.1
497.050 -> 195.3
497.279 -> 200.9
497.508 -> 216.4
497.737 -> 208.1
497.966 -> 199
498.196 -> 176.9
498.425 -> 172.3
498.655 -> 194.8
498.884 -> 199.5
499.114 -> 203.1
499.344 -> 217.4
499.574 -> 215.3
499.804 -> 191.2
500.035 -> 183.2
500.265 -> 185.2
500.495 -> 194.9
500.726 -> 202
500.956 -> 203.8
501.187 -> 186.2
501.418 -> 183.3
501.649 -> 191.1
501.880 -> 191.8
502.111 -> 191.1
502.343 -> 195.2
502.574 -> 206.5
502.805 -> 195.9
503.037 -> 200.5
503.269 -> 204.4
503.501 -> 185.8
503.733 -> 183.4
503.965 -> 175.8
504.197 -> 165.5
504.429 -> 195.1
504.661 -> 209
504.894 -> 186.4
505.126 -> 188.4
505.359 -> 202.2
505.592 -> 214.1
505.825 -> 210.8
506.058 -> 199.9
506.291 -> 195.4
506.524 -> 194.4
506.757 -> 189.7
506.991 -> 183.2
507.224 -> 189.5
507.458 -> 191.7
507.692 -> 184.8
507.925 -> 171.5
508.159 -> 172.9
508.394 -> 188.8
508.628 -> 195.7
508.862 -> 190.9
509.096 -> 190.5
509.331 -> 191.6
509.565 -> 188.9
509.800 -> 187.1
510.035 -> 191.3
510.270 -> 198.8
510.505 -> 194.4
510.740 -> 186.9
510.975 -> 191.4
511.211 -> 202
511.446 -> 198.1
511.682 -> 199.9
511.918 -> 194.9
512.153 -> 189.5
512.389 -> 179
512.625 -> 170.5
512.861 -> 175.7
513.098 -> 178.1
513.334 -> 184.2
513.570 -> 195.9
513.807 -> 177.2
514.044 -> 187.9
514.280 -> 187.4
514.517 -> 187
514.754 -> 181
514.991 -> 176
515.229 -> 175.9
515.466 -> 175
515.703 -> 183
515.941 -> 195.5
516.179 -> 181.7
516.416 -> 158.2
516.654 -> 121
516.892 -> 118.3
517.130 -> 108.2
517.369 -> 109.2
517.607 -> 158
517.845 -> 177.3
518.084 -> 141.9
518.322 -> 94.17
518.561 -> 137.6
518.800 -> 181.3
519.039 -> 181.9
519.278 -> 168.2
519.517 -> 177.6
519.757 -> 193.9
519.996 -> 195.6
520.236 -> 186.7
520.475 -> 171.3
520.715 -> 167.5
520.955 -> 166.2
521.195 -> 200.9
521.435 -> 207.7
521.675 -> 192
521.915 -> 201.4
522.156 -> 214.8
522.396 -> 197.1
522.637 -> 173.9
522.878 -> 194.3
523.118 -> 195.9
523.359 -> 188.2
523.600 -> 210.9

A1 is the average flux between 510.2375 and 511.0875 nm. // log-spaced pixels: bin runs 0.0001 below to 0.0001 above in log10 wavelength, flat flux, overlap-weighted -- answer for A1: 192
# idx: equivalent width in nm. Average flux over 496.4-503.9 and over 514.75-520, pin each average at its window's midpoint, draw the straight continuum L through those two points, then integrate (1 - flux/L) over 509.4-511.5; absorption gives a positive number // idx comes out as -0.23 nm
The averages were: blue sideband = 196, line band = 193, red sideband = 159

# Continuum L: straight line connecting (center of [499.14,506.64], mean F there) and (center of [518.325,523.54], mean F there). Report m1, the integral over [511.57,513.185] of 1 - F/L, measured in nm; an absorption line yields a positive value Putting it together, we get 0.044 nm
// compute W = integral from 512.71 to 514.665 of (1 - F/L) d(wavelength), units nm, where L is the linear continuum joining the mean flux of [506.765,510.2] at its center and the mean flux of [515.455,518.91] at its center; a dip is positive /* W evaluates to -0.238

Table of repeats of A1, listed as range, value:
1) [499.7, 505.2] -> 192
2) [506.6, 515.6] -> 187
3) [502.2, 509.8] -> 192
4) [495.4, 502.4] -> 197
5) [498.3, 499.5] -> 198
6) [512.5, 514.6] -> 183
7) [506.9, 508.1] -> 184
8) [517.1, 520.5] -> 160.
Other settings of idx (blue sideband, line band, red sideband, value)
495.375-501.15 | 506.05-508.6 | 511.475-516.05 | 0.04 nm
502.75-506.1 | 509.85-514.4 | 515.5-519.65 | -0.49 nm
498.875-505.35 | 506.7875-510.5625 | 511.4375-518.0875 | -0.13 nm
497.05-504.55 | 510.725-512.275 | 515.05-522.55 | -0.14 nm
